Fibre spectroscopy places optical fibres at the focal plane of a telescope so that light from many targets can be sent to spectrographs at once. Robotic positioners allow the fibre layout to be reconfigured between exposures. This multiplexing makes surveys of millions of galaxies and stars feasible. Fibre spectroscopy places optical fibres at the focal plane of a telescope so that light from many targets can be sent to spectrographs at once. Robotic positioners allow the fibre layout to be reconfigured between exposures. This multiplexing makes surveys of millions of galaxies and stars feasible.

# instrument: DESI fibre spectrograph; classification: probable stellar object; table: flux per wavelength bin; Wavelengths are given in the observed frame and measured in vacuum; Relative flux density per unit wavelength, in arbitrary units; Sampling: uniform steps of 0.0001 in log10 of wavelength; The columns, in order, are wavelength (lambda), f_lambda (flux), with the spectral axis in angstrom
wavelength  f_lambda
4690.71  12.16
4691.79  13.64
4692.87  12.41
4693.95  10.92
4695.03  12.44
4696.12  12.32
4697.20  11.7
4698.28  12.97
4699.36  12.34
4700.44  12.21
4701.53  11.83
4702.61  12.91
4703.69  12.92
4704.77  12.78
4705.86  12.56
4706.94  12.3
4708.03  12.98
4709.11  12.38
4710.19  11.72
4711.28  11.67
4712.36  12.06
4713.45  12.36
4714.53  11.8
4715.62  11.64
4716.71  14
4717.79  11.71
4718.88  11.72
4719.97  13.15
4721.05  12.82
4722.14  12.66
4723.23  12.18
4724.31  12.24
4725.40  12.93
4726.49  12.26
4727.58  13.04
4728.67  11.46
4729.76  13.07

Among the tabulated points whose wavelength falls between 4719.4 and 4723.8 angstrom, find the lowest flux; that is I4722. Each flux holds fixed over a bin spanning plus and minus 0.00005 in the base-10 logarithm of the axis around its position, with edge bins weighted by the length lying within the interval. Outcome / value 12.18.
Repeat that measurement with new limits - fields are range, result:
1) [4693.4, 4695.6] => 10.92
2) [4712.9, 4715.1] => 11.8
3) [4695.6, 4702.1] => 11.7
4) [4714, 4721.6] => 11.64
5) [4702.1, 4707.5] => 12.3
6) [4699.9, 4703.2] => 11.83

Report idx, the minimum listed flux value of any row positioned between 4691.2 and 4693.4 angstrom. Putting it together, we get 12.41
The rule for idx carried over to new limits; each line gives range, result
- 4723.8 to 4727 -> 12.24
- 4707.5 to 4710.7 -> 11.72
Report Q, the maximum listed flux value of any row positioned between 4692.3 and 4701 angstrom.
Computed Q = 12.97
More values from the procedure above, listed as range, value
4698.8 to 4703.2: 12.91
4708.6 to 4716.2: 12.38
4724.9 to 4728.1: 13.04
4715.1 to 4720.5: 14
